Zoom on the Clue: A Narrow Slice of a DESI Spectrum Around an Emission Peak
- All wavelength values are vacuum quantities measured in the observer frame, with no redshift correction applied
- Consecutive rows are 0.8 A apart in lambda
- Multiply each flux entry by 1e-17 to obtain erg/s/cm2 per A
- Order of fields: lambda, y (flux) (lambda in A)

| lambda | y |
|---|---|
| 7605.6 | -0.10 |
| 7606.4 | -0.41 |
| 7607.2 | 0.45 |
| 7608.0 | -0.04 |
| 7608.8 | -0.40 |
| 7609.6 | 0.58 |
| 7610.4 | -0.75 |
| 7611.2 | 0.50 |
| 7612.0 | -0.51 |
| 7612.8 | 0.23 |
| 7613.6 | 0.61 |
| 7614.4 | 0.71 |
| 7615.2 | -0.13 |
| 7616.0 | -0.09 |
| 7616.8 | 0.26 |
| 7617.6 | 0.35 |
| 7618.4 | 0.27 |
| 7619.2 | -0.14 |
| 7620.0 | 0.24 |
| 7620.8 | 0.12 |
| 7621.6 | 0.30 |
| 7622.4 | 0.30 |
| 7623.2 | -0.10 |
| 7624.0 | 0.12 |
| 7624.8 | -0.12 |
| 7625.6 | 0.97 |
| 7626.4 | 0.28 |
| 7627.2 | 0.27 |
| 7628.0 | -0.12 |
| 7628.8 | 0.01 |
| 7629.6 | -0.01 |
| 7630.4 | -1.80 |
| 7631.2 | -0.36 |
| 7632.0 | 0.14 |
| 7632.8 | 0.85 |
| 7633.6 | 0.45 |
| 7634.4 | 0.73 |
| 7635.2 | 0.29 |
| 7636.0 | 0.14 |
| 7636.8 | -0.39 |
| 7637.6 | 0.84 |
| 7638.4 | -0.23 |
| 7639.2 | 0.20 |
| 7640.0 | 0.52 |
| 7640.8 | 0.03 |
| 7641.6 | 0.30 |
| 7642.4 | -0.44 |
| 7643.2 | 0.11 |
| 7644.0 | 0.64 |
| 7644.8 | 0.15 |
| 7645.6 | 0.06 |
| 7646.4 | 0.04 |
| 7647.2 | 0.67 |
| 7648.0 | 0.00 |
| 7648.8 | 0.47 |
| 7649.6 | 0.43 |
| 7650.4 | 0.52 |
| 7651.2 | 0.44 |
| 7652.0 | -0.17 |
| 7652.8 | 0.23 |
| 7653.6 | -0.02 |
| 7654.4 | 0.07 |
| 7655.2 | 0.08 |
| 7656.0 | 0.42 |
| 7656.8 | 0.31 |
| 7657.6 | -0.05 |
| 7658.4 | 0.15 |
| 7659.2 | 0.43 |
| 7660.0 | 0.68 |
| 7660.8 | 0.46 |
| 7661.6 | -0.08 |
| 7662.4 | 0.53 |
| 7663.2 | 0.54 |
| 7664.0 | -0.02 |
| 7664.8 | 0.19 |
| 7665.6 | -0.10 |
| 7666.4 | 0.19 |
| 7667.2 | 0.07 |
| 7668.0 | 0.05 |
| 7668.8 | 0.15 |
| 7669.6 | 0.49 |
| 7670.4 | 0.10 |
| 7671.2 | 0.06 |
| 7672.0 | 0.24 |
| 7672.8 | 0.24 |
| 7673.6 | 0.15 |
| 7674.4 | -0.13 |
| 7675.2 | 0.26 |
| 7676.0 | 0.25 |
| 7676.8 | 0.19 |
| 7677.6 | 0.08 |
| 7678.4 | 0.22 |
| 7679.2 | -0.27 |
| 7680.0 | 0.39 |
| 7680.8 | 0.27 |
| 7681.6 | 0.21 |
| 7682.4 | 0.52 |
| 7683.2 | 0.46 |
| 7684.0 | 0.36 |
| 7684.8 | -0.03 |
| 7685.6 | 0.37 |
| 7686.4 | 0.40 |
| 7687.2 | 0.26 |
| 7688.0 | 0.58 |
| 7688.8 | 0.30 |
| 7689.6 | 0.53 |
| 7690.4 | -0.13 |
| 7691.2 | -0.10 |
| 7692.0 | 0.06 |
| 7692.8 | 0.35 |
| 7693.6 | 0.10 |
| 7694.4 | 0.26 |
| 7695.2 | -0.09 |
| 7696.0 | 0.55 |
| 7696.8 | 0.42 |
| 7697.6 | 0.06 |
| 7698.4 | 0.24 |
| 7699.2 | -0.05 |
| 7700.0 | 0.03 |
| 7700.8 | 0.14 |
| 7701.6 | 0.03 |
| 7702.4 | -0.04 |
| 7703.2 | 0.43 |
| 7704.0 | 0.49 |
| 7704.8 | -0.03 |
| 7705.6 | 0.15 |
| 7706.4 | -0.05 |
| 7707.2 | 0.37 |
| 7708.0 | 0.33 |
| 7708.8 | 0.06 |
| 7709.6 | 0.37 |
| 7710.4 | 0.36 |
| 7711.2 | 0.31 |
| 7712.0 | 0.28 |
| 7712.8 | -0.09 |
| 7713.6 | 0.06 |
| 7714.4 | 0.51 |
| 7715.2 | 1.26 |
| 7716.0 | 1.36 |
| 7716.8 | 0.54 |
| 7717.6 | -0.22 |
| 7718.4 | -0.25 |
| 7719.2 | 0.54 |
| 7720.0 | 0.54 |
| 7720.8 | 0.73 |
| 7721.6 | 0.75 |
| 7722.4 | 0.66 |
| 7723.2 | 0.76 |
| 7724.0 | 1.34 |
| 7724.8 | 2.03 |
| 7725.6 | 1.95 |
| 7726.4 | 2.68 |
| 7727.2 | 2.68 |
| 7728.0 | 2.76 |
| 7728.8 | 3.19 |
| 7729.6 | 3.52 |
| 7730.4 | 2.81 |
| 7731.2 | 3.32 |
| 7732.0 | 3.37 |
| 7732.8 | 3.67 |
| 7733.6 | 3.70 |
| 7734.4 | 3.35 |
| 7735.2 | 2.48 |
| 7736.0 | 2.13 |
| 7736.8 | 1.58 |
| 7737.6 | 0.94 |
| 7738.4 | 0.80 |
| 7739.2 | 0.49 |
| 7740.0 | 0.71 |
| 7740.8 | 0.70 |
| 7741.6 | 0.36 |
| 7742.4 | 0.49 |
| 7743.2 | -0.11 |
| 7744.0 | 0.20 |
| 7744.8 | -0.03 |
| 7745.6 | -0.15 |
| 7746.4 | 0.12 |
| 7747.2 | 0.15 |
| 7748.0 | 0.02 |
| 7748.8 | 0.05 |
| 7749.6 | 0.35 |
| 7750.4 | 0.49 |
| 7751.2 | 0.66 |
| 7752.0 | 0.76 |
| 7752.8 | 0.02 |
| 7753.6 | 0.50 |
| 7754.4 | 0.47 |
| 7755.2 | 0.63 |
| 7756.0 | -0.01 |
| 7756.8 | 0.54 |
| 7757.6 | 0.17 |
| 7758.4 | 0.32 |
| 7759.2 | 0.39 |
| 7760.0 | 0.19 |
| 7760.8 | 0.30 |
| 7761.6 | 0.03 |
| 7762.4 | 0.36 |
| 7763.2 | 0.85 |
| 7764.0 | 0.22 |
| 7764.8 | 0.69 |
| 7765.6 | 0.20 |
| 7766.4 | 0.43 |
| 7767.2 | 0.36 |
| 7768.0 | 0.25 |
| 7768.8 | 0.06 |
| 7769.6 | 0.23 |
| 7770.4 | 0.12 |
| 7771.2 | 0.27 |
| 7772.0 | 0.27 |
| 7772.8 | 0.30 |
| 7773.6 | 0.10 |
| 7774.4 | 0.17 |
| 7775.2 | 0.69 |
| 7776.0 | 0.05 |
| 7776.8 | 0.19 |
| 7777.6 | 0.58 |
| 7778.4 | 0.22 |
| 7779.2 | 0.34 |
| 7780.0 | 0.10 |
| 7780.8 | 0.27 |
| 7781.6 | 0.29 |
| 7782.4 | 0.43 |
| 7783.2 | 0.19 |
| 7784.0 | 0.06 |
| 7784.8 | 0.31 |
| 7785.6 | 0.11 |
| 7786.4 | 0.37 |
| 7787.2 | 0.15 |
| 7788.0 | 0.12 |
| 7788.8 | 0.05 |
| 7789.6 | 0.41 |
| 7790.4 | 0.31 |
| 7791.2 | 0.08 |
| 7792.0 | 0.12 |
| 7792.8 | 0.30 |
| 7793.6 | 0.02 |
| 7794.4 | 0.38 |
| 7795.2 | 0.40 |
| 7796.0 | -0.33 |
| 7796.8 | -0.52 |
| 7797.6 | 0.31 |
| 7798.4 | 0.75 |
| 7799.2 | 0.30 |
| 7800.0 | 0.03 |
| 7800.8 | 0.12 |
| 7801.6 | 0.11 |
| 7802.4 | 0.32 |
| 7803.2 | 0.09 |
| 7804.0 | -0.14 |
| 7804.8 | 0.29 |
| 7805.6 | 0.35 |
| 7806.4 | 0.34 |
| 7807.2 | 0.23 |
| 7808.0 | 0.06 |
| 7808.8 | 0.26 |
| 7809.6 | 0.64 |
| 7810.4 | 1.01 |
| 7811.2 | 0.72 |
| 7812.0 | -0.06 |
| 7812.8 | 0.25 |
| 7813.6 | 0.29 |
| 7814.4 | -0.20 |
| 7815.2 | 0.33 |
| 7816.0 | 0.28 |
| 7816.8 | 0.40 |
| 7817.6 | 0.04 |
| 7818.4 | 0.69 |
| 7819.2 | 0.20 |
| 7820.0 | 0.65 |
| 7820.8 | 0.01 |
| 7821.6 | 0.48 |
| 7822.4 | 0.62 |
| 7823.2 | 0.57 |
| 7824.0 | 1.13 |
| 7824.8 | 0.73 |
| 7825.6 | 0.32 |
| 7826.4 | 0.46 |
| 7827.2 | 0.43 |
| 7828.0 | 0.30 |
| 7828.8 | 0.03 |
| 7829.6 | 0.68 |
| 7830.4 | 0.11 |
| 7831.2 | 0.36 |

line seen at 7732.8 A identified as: [O II] 3727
